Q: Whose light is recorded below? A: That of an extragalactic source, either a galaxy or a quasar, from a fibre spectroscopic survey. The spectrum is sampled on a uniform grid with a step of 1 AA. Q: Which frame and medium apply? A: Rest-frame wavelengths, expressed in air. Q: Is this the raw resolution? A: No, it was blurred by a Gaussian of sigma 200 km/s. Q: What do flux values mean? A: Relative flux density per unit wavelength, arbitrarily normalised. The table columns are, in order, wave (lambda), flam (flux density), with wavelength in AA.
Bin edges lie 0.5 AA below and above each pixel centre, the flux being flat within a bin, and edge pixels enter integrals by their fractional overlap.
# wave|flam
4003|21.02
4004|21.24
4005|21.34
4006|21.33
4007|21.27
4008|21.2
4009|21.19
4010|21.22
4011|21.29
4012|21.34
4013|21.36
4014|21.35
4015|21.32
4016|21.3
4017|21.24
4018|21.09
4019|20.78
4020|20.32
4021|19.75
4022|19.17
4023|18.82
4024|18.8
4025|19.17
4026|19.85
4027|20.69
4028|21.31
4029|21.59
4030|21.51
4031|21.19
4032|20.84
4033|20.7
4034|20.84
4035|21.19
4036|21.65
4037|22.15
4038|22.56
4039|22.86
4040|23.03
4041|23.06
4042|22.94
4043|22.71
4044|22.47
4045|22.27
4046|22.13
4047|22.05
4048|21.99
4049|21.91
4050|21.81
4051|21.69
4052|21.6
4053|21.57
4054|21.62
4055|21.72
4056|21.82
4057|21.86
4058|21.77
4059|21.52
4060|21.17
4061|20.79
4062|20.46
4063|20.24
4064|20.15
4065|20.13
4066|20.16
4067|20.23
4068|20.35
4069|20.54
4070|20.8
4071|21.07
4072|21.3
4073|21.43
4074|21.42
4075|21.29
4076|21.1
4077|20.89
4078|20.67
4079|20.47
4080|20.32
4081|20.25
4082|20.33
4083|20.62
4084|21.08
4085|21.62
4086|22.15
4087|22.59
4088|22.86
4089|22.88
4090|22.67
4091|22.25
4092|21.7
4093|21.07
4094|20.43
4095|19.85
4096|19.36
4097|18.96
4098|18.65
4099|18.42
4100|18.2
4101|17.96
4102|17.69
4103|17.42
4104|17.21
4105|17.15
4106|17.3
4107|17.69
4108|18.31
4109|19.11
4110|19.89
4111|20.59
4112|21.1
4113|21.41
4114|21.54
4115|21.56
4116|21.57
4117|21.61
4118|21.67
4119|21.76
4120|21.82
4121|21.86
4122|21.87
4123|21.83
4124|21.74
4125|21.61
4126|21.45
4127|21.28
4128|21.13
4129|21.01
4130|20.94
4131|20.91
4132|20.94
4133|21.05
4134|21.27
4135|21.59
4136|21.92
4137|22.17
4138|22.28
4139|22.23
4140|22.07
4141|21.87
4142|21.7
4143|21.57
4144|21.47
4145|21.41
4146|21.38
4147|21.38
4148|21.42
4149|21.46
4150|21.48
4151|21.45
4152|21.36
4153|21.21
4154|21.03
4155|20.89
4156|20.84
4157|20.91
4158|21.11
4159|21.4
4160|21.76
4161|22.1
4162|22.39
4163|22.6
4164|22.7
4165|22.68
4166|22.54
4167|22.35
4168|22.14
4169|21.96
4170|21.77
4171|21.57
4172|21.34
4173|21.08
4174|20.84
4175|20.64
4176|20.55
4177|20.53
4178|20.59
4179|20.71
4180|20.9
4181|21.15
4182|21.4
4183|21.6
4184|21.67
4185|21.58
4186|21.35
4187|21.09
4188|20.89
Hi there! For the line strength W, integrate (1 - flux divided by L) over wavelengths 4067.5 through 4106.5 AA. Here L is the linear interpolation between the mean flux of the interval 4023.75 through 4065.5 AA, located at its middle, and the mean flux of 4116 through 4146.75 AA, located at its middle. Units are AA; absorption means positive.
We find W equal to 2.2 AA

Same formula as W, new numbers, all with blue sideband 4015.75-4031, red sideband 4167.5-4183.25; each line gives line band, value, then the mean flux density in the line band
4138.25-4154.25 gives -0.41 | 21.6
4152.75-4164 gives -0.24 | 21.5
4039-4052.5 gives -1.20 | 22.3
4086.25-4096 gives -0.46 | 21.7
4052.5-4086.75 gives -0.61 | 21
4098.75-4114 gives 1.52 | 18.7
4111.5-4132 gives -0.57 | 21.5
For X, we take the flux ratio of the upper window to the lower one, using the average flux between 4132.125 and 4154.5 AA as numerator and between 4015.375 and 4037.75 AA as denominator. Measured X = 1.04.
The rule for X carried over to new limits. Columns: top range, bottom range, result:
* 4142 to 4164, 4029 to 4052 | 0.98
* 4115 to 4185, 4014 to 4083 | 1.02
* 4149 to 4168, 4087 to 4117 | 1.09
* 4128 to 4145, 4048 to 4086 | 1.02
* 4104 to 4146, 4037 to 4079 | 0.98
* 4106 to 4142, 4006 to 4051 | 0.99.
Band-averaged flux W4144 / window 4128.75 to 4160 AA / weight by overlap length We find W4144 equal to 21.4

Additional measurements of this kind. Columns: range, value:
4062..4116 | 20.3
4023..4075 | 21.3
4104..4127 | 20.6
